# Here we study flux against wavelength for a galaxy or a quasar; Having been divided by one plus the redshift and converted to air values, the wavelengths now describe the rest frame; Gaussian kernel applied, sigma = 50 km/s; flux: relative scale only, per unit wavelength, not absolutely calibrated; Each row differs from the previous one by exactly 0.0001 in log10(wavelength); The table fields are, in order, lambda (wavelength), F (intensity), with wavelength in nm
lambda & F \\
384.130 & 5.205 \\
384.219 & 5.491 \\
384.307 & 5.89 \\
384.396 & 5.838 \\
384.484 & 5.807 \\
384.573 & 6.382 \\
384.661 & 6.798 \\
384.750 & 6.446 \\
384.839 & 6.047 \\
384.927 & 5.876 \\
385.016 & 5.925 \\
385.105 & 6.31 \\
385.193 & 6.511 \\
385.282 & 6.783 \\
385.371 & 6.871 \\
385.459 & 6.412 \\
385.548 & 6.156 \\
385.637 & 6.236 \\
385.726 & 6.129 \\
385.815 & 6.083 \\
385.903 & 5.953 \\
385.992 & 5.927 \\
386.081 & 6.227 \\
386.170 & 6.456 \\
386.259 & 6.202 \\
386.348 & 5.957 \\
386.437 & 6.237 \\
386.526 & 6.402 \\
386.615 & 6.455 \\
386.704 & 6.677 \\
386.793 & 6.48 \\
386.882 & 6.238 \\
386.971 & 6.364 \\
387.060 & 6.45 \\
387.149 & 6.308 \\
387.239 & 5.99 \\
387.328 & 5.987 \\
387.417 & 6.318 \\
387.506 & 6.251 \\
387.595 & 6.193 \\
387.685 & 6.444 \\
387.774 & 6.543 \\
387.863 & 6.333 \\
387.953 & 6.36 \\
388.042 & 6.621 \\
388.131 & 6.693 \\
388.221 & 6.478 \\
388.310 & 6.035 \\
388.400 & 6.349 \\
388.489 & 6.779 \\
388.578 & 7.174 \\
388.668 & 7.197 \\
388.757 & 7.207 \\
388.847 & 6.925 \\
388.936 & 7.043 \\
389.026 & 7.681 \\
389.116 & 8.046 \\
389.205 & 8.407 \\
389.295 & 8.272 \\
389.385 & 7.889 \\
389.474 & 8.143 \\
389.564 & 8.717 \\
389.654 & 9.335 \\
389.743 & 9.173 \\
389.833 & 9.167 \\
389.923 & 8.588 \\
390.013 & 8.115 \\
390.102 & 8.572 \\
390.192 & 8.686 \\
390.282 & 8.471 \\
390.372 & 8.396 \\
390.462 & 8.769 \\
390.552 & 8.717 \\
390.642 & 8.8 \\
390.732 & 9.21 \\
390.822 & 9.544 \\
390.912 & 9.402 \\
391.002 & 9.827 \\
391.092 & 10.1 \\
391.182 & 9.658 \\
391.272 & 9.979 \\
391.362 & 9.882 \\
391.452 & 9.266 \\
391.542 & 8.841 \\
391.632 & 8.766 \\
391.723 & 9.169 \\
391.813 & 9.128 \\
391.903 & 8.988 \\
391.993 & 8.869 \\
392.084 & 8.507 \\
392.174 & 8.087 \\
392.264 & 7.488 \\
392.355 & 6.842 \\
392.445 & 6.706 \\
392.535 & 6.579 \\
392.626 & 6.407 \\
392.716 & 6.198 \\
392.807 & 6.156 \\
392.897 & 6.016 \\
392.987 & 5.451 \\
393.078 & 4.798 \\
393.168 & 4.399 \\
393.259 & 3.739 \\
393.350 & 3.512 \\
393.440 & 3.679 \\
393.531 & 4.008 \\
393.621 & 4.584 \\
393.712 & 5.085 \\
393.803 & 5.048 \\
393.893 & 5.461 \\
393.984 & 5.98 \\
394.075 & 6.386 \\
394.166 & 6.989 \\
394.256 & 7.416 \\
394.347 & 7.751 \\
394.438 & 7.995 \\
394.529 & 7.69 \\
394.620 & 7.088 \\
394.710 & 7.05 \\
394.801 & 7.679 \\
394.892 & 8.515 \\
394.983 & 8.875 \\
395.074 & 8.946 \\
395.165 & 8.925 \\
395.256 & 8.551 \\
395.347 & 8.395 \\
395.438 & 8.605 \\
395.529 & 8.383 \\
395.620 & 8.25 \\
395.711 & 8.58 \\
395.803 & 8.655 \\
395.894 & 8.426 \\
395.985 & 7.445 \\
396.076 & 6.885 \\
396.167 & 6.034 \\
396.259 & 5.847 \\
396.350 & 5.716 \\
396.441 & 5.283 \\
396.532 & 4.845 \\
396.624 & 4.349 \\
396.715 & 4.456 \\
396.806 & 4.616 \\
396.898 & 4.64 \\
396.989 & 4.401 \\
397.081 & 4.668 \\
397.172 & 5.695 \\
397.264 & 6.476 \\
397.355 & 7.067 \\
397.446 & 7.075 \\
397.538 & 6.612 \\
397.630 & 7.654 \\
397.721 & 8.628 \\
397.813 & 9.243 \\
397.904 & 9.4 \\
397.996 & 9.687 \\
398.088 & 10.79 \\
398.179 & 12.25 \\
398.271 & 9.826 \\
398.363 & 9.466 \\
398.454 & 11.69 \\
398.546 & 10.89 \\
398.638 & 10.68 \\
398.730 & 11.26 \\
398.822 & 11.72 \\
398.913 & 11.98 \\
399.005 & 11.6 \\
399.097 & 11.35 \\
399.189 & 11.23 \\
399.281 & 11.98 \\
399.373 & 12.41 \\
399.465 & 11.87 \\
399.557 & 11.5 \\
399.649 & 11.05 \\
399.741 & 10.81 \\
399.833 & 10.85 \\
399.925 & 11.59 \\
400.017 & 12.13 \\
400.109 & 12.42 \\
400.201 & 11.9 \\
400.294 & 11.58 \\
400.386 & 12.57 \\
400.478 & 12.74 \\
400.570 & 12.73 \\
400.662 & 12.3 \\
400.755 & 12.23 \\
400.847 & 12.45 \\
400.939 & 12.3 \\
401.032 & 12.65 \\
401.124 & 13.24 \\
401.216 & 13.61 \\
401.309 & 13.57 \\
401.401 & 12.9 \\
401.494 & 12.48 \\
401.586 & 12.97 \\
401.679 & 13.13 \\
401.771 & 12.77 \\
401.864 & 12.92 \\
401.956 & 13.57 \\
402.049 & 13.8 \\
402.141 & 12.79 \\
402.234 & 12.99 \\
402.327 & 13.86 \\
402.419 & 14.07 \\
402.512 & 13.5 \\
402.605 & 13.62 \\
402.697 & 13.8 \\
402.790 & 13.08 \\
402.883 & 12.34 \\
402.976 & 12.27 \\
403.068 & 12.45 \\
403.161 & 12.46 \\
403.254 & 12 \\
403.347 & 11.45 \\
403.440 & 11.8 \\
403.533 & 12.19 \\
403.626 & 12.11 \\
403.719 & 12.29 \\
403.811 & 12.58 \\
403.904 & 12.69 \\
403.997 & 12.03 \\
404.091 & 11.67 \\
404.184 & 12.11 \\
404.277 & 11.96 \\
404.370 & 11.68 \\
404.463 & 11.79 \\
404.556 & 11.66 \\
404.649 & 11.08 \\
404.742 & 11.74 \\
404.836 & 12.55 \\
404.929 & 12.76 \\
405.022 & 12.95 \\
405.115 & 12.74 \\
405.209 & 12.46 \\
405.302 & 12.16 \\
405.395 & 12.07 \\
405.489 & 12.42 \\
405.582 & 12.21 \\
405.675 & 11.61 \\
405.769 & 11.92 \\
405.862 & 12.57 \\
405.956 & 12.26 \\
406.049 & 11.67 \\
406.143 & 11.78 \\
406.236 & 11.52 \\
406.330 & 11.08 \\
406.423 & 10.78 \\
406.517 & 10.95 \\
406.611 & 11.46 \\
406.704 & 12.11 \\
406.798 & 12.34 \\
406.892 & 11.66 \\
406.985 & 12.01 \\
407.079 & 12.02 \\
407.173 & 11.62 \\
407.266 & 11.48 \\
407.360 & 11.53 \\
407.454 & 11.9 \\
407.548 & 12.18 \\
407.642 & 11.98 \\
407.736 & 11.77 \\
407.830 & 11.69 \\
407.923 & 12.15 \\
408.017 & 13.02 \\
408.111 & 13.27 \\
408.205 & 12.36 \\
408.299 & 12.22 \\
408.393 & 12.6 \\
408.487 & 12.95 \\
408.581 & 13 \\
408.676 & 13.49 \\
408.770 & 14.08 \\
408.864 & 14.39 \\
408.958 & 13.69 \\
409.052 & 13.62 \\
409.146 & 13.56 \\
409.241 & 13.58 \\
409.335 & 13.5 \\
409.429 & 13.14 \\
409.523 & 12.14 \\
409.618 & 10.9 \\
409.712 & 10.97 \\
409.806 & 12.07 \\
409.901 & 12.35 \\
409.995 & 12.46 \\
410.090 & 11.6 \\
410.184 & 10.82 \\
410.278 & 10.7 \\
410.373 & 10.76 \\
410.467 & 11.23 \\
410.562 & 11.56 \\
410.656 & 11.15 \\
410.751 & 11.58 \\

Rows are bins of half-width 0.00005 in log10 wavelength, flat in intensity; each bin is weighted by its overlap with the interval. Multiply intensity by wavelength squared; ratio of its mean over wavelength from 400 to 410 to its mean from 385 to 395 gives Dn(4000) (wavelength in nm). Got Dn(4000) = 1.88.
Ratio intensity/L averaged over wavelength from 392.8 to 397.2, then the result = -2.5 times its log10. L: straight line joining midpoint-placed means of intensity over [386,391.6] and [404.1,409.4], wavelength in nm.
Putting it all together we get 0.40 mag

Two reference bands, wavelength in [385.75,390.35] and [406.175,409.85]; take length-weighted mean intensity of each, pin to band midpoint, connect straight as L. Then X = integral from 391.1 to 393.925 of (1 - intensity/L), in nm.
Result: 0.45 nm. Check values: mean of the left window 7.04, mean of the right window 12.3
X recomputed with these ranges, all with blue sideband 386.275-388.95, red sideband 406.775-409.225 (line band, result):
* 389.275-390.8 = -0.31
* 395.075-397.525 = 0.64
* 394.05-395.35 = 0.11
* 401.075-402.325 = -0.29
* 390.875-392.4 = -0.26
